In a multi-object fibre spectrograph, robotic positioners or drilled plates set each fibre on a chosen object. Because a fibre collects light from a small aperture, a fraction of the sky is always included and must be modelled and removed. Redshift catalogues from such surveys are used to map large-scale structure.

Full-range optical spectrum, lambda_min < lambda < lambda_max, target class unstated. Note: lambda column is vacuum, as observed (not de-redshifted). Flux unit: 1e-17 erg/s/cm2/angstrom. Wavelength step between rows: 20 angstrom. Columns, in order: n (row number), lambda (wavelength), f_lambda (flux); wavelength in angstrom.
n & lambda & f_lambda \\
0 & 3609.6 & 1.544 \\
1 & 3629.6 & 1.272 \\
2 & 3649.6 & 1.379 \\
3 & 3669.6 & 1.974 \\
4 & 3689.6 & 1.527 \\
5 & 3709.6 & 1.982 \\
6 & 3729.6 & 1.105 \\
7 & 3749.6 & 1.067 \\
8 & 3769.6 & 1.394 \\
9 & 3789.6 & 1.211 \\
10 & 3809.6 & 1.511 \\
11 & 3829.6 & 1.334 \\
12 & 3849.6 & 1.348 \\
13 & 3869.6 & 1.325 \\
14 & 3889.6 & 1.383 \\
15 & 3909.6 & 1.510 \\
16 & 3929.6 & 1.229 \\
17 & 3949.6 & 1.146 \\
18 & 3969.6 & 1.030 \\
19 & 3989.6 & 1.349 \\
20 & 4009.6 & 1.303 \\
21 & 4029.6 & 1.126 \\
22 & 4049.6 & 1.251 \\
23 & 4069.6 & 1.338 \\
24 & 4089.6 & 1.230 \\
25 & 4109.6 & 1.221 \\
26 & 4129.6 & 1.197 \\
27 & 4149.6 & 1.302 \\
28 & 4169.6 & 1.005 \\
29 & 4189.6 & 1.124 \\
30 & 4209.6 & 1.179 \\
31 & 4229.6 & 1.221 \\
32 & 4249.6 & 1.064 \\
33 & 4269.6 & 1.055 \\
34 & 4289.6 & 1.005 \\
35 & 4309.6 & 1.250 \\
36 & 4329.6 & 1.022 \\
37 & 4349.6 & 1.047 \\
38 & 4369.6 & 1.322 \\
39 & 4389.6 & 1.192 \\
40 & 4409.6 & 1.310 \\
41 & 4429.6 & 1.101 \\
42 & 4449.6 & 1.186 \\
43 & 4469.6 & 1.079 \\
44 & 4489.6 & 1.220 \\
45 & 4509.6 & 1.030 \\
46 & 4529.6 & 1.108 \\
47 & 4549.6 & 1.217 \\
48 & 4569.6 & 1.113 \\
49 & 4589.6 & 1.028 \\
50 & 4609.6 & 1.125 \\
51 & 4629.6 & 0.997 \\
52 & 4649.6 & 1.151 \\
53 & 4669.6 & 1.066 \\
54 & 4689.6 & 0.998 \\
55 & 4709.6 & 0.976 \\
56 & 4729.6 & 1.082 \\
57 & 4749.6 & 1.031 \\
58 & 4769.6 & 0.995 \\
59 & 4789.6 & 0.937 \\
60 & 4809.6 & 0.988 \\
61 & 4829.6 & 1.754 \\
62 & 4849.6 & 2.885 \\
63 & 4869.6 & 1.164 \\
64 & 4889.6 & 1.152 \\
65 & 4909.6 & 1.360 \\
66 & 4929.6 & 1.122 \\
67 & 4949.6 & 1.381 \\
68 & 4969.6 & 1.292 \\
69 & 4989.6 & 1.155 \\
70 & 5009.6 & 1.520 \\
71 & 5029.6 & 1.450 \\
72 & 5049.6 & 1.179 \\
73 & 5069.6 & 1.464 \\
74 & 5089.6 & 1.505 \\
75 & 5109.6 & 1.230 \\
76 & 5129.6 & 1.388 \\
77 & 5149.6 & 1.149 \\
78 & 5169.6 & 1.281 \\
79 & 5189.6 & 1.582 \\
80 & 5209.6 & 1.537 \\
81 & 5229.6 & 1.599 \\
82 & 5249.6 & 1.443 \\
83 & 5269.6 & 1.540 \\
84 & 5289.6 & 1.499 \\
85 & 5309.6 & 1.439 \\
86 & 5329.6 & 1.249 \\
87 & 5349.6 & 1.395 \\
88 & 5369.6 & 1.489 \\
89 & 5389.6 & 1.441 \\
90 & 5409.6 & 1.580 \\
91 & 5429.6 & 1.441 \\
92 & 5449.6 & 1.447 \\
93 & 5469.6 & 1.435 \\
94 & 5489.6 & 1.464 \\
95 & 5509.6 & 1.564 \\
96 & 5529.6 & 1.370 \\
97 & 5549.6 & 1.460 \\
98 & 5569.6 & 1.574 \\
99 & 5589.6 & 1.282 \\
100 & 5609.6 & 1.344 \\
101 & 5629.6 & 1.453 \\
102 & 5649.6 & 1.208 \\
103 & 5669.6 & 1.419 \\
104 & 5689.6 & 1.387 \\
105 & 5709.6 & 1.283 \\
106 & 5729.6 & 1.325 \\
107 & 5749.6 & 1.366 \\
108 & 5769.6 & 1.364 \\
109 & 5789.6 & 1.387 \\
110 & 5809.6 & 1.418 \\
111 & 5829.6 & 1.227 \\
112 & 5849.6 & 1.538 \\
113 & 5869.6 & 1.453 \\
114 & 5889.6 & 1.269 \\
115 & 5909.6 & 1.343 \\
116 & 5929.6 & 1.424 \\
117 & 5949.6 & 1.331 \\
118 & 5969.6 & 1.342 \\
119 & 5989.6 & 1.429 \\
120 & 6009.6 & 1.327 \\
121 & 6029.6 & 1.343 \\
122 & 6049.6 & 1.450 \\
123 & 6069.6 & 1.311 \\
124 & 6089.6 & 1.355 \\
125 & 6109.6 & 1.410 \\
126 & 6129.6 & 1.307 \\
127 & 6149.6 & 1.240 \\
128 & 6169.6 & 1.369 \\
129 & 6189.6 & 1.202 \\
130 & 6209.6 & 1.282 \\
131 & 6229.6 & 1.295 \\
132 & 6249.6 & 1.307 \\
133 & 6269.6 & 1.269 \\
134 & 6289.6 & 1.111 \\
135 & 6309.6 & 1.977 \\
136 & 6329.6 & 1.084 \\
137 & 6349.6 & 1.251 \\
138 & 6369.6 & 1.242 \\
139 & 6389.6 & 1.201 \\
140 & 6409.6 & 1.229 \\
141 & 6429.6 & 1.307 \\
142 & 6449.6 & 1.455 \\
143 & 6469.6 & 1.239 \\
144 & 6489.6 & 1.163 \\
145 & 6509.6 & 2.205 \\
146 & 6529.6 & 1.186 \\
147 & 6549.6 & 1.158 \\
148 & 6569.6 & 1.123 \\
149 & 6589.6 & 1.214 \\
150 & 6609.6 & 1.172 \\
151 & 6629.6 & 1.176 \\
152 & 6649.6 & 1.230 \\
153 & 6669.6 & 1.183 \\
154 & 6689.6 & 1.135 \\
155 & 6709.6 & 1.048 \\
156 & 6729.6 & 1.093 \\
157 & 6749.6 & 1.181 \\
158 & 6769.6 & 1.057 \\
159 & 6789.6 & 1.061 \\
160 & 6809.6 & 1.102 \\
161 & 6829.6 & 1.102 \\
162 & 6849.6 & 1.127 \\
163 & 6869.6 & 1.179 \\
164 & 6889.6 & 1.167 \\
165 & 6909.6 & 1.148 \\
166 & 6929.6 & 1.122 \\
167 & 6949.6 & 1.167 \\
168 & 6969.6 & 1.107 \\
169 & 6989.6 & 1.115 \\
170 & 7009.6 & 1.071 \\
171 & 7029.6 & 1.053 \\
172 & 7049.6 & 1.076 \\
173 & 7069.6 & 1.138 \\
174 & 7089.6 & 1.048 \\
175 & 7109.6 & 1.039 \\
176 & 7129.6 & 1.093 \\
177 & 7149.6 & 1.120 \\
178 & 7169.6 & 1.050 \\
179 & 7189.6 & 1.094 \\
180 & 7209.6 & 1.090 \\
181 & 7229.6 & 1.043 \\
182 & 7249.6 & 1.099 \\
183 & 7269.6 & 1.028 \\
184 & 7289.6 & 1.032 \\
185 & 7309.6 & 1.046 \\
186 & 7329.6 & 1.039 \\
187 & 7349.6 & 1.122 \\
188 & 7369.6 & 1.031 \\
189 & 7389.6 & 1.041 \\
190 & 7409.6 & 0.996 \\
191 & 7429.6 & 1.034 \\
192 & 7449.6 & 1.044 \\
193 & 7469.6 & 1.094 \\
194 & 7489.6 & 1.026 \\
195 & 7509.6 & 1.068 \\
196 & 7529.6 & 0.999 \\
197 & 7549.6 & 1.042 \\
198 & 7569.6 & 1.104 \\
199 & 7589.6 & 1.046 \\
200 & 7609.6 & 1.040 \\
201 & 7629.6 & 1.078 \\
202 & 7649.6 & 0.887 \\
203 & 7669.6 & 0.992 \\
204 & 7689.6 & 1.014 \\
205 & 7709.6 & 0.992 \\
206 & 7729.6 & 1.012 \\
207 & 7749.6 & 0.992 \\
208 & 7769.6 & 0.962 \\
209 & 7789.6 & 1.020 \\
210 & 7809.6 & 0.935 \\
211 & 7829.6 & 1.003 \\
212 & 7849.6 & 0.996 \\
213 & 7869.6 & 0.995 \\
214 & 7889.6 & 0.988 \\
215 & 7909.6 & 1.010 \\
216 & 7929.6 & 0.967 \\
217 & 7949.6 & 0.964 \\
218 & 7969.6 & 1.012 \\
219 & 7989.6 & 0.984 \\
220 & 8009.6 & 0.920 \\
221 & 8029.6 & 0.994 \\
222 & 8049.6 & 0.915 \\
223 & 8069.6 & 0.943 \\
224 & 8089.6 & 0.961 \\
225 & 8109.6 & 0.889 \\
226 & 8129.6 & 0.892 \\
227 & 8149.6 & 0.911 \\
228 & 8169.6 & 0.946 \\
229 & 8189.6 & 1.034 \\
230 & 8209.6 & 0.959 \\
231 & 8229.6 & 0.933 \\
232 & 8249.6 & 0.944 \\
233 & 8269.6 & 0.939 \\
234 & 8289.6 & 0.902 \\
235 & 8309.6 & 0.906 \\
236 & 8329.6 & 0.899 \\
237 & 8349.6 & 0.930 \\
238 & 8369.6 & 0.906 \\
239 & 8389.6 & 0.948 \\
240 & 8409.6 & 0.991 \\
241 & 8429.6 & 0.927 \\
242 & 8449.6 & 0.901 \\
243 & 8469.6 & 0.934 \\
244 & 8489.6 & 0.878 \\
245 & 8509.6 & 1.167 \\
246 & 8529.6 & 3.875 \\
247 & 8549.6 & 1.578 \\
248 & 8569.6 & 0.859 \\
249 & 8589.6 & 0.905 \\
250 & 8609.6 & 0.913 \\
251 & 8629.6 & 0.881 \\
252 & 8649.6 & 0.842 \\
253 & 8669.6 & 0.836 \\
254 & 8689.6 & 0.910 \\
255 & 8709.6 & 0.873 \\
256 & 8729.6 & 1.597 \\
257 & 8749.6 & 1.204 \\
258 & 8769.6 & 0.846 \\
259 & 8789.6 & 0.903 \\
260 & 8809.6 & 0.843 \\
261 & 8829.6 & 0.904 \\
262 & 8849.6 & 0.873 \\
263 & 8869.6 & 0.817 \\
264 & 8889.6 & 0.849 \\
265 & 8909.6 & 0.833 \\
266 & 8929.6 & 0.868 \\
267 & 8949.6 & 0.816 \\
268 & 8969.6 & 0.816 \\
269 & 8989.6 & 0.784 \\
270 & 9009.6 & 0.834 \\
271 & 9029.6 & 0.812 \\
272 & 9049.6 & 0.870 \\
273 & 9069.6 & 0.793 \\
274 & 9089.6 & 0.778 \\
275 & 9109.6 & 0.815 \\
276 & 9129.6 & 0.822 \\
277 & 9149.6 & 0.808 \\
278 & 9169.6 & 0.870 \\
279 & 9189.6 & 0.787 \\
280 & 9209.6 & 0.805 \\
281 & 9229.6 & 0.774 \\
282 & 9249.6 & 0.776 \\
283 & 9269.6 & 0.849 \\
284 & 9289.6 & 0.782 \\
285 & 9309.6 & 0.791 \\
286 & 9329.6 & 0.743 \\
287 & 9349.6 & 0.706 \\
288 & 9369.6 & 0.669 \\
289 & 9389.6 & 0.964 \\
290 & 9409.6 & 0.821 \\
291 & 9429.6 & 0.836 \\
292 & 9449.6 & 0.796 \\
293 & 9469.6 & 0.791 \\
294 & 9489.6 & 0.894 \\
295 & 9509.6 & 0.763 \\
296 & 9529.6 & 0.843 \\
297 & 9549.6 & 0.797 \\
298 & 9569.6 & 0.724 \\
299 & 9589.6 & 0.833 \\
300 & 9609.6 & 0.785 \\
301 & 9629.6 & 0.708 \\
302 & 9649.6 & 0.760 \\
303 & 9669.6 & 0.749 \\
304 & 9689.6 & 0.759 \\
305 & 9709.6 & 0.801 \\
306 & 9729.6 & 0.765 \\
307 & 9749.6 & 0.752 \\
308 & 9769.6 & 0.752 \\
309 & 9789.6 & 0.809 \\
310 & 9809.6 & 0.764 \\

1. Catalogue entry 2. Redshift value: 0.298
